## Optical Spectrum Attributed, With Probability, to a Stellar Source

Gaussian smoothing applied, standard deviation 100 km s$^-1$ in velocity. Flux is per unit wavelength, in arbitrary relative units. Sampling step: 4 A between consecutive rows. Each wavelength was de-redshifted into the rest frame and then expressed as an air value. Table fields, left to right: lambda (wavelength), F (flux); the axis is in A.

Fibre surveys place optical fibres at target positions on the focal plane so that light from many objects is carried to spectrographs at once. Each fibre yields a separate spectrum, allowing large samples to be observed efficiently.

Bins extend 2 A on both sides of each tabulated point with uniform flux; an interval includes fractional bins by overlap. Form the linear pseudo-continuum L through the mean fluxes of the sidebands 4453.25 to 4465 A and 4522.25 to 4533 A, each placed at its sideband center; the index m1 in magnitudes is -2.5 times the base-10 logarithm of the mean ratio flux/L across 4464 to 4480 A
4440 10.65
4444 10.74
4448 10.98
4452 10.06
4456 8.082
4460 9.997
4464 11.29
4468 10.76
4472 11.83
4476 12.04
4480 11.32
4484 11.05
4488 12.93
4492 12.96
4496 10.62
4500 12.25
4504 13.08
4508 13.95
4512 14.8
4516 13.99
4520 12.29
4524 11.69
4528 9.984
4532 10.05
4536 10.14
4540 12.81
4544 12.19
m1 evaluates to -0.17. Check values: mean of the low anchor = 9.68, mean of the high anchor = 10.6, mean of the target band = 11.5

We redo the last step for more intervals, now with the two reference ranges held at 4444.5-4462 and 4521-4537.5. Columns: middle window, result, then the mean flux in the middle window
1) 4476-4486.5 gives -0.131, 11.4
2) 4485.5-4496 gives -0.211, 12.4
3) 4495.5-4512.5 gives -0.246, 13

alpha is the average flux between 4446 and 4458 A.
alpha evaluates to 9.71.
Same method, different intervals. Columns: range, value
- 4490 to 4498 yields 11.8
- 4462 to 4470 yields 11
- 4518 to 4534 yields 11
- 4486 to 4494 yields 12.9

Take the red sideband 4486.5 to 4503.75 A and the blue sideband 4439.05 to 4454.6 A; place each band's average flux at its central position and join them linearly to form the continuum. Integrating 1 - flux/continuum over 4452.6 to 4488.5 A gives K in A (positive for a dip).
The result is 1.49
